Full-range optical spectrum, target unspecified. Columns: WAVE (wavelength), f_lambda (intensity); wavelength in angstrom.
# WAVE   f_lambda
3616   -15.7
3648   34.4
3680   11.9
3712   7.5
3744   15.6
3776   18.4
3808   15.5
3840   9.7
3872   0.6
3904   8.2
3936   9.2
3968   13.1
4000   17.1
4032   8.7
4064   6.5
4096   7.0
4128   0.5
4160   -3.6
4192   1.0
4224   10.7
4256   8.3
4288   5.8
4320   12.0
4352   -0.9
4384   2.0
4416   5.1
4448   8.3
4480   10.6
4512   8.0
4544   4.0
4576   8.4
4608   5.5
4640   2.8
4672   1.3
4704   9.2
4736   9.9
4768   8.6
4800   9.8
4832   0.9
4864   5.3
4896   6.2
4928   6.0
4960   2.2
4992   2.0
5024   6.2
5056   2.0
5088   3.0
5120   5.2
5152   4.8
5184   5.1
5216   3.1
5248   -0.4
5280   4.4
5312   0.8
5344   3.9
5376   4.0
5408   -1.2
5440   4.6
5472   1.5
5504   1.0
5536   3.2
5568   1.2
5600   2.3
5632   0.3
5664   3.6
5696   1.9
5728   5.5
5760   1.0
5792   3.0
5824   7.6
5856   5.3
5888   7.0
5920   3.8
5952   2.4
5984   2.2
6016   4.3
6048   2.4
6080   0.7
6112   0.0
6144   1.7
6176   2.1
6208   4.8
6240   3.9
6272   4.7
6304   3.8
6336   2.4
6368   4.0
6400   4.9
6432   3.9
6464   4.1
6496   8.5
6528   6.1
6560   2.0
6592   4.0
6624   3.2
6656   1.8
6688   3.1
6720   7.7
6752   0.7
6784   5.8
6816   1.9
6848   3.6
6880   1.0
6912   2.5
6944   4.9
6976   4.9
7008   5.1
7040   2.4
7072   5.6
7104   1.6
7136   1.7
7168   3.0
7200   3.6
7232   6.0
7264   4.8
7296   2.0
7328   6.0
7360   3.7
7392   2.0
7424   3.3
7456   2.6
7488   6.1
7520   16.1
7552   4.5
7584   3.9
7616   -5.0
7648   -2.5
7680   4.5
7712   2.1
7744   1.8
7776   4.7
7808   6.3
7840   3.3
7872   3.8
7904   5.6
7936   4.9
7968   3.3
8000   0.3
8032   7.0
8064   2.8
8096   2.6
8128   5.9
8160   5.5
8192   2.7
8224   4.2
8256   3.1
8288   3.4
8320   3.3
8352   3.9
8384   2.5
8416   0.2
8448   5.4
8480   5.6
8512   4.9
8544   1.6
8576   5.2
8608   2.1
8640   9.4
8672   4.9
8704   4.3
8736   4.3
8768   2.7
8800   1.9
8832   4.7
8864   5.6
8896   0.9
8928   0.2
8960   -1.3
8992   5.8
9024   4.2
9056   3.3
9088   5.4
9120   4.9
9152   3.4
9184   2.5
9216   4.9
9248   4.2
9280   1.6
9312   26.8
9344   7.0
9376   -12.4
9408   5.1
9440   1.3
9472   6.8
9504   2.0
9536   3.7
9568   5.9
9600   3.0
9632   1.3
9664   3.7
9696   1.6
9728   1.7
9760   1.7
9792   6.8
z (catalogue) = 1.013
